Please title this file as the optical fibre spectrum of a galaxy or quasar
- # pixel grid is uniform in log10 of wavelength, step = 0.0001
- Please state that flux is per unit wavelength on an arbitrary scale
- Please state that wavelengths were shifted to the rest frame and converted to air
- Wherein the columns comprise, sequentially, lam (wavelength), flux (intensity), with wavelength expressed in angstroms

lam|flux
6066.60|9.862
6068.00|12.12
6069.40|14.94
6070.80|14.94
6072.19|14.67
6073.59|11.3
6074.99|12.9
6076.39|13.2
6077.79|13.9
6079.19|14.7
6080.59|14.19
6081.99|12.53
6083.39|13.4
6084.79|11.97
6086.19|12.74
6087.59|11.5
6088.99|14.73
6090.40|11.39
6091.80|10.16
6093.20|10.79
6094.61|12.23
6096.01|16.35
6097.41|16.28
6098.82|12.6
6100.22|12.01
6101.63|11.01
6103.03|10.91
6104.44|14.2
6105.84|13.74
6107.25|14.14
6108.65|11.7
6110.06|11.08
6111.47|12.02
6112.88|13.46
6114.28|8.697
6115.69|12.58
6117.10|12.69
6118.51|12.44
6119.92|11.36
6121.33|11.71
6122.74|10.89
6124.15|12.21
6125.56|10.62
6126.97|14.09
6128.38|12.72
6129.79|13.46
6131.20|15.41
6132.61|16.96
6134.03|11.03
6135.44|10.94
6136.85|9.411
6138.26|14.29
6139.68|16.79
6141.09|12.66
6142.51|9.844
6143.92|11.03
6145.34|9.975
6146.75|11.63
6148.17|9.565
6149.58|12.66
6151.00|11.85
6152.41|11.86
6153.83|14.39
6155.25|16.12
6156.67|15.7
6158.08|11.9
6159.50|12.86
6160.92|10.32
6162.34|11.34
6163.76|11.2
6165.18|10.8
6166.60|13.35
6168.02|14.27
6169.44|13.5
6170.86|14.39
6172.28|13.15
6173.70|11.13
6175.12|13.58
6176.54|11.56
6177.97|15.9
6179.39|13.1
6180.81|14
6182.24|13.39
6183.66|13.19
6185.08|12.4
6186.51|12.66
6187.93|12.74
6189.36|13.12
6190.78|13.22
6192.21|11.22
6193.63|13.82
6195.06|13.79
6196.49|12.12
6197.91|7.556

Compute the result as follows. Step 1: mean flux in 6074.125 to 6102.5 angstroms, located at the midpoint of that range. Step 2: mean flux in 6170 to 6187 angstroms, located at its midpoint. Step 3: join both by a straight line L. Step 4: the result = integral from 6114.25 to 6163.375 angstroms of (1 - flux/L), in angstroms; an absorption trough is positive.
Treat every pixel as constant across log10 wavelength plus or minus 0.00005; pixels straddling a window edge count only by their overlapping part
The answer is 2.6 angstroms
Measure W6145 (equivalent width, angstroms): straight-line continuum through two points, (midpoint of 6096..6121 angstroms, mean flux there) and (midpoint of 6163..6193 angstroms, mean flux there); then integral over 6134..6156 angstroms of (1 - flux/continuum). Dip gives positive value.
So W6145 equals 1.0 angstroms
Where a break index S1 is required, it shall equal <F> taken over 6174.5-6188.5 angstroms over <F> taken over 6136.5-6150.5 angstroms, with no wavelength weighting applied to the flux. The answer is 1.12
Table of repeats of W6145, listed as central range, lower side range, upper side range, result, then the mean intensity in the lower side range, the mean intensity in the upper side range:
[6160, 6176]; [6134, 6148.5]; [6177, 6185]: 0.7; 11.6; 13.7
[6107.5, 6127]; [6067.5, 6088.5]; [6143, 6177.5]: 1.6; 13.3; 12.4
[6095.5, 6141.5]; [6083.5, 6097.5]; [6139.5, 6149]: -2.8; 12.7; 11.4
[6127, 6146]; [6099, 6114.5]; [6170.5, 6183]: 0.0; 12.2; 13.3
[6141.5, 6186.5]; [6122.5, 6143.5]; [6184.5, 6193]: 0.3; 12.8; 12.6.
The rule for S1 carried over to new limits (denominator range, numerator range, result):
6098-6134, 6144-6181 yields 1.01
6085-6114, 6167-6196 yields 1.05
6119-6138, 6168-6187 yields 1.07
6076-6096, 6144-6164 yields 0.96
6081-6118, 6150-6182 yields 1.04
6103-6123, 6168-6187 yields 1.09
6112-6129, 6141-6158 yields 1.02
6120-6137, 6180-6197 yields 1.04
